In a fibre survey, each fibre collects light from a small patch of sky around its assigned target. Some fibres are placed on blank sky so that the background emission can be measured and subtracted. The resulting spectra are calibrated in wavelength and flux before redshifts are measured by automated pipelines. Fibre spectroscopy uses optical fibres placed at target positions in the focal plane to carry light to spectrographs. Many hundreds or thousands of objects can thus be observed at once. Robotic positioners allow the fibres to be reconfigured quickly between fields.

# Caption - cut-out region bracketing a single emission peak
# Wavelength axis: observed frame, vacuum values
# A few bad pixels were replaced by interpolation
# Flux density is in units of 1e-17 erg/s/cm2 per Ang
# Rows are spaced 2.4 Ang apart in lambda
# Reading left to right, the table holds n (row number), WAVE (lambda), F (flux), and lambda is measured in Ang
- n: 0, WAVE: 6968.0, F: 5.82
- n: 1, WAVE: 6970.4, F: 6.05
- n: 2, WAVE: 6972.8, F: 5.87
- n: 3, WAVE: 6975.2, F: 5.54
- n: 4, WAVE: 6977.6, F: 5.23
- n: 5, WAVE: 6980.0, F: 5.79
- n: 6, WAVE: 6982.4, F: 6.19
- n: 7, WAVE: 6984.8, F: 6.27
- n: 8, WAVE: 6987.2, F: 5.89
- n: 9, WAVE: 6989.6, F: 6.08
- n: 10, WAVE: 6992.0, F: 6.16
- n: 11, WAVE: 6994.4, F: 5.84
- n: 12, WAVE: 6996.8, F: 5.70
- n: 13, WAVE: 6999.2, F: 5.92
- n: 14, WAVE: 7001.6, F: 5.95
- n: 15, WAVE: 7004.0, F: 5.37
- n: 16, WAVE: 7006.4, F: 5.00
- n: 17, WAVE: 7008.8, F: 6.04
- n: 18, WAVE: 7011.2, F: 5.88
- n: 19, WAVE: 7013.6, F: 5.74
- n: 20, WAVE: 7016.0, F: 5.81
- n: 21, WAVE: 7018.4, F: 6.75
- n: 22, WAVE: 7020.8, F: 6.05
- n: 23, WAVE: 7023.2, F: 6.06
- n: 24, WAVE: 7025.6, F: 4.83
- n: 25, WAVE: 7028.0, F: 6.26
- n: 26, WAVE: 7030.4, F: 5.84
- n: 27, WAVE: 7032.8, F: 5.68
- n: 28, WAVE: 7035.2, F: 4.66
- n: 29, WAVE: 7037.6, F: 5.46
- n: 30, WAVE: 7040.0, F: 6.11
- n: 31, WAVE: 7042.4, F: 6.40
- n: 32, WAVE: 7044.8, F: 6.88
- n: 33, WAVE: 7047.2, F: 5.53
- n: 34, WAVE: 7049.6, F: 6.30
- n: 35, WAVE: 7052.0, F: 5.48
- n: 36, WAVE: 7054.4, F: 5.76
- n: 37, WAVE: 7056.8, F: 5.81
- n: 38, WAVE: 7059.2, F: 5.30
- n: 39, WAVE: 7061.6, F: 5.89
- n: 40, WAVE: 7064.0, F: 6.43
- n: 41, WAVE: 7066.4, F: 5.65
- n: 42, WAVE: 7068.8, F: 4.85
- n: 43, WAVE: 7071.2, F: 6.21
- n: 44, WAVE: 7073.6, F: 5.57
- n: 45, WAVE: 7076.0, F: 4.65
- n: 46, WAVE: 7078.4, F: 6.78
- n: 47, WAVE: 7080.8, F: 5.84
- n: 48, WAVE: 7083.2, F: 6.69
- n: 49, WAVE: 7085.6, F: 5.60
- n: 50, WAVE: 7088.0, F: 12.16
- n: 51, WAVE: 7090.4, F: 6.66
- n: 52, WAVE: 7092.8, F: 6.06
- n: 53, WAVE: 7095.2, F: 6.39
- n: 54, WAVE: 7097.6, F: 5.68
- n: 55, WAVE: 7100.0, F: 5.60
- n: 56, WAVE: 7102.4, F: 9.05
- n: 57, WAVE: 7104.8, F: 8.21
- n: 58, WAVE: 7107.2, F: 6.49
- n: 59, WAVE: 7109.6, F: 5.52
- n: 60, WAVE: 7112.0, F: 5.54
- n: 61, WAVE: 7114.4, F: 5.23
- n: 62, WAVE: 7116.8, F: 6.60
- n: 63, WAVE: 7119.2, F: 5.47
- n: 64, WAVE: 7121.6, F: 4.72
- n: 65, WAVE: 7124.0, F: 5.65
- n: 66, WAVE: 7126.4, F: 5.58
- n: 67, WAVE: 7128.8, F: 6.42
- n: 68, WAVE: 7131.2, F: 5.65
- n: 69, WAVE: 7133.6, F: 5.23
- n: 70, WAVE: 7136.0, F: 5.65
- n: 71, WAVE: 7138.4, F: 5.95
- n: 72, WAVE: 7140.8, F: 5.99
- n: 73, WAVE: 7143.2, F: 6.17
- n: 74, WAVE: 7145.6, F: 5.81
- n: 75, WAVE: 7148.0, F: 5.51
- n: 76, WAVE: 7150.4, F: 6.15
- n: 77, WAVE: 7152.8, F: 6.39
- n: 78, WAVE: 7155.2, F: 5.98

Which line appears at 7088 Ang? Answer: [S II] 6716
